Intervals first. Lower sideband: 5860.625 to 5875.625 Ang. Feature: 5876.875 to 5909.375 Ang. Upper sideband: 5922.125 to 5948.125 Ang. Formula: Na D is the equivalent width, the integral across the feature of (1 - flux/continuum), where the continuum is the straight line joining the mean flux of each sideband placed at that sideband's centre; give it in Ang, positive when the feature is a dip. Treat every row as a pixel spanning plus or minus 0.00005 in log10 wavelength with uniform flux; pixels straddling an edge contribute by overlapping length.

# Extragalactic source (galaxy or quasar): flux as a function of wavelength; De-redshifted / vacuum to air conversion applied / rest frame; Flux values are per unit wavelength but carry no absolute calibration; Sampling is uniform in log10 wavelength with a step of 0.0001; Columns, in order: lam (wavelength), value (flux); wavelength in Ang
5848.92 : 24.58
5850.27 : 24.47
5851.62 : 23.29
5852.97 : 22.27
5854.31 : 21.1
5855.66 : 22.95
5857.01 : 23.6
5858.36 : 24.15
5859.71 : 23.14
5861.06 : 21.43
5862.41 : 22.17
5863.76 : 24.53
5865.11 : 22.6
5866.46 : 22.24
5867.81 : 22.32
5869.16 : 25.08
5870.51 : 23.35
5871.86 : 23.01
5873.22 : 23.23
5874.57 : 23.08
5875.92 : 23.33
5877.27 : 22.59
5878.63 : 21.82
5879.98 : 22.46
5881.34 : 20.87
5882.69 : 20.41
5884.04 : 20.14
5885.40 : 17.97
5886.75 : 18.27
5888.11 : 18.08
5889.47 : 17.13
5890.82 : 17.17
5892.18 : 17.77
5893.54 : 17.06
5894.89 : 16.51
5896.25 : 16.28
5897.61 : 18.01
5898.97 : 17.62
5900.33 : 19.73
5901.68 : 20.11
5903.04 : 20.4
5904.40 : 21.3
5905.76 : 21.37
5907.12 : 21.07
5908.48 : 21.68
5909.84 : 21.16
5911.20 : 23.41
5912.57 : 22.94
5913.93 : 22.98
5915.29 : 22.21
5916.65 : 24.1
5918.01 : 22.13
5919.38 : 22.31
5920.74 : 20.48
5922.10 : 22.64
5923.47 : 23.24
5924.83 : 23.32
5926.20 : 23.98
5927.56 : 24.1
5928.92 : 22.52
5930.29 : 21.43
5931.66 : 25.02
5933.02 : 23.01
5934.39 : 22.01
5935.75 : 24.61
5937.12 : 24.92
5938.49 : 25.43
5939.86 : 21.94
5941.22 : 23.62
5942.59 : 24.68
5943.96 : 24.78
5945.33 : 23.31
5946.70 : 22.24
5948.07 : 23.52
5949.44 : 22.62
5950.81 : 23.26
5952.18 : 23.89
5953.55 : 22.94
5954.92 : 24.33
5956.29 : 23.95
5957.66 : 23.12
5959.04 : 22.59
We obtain 5.4 Ang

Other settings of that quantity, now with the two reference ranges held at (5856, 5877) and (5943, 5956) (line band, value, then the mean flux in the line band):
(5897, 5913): 1.77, 20.7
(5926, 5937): 0.01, 23.4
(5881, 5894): 2.67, 18.4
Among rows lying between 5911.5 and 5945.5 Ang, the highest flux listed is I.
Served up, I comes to 25.43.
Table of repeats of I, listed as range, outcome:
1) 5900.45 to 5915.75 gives 23.41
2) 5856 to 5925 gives 25.08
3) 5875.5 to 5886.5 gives 23.33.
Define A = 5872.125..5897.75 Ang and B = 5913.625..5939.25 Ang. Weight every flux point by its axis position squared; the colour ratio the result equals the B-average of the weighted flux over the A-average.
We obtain 1.20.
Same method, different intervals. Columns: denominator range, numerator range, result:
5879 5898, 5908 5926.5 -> 1.23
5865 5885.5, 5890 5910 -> 0.86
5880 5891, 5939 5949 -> 1.26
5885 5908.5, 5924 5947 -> 1.28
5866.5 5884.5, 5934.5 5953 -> 1.08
